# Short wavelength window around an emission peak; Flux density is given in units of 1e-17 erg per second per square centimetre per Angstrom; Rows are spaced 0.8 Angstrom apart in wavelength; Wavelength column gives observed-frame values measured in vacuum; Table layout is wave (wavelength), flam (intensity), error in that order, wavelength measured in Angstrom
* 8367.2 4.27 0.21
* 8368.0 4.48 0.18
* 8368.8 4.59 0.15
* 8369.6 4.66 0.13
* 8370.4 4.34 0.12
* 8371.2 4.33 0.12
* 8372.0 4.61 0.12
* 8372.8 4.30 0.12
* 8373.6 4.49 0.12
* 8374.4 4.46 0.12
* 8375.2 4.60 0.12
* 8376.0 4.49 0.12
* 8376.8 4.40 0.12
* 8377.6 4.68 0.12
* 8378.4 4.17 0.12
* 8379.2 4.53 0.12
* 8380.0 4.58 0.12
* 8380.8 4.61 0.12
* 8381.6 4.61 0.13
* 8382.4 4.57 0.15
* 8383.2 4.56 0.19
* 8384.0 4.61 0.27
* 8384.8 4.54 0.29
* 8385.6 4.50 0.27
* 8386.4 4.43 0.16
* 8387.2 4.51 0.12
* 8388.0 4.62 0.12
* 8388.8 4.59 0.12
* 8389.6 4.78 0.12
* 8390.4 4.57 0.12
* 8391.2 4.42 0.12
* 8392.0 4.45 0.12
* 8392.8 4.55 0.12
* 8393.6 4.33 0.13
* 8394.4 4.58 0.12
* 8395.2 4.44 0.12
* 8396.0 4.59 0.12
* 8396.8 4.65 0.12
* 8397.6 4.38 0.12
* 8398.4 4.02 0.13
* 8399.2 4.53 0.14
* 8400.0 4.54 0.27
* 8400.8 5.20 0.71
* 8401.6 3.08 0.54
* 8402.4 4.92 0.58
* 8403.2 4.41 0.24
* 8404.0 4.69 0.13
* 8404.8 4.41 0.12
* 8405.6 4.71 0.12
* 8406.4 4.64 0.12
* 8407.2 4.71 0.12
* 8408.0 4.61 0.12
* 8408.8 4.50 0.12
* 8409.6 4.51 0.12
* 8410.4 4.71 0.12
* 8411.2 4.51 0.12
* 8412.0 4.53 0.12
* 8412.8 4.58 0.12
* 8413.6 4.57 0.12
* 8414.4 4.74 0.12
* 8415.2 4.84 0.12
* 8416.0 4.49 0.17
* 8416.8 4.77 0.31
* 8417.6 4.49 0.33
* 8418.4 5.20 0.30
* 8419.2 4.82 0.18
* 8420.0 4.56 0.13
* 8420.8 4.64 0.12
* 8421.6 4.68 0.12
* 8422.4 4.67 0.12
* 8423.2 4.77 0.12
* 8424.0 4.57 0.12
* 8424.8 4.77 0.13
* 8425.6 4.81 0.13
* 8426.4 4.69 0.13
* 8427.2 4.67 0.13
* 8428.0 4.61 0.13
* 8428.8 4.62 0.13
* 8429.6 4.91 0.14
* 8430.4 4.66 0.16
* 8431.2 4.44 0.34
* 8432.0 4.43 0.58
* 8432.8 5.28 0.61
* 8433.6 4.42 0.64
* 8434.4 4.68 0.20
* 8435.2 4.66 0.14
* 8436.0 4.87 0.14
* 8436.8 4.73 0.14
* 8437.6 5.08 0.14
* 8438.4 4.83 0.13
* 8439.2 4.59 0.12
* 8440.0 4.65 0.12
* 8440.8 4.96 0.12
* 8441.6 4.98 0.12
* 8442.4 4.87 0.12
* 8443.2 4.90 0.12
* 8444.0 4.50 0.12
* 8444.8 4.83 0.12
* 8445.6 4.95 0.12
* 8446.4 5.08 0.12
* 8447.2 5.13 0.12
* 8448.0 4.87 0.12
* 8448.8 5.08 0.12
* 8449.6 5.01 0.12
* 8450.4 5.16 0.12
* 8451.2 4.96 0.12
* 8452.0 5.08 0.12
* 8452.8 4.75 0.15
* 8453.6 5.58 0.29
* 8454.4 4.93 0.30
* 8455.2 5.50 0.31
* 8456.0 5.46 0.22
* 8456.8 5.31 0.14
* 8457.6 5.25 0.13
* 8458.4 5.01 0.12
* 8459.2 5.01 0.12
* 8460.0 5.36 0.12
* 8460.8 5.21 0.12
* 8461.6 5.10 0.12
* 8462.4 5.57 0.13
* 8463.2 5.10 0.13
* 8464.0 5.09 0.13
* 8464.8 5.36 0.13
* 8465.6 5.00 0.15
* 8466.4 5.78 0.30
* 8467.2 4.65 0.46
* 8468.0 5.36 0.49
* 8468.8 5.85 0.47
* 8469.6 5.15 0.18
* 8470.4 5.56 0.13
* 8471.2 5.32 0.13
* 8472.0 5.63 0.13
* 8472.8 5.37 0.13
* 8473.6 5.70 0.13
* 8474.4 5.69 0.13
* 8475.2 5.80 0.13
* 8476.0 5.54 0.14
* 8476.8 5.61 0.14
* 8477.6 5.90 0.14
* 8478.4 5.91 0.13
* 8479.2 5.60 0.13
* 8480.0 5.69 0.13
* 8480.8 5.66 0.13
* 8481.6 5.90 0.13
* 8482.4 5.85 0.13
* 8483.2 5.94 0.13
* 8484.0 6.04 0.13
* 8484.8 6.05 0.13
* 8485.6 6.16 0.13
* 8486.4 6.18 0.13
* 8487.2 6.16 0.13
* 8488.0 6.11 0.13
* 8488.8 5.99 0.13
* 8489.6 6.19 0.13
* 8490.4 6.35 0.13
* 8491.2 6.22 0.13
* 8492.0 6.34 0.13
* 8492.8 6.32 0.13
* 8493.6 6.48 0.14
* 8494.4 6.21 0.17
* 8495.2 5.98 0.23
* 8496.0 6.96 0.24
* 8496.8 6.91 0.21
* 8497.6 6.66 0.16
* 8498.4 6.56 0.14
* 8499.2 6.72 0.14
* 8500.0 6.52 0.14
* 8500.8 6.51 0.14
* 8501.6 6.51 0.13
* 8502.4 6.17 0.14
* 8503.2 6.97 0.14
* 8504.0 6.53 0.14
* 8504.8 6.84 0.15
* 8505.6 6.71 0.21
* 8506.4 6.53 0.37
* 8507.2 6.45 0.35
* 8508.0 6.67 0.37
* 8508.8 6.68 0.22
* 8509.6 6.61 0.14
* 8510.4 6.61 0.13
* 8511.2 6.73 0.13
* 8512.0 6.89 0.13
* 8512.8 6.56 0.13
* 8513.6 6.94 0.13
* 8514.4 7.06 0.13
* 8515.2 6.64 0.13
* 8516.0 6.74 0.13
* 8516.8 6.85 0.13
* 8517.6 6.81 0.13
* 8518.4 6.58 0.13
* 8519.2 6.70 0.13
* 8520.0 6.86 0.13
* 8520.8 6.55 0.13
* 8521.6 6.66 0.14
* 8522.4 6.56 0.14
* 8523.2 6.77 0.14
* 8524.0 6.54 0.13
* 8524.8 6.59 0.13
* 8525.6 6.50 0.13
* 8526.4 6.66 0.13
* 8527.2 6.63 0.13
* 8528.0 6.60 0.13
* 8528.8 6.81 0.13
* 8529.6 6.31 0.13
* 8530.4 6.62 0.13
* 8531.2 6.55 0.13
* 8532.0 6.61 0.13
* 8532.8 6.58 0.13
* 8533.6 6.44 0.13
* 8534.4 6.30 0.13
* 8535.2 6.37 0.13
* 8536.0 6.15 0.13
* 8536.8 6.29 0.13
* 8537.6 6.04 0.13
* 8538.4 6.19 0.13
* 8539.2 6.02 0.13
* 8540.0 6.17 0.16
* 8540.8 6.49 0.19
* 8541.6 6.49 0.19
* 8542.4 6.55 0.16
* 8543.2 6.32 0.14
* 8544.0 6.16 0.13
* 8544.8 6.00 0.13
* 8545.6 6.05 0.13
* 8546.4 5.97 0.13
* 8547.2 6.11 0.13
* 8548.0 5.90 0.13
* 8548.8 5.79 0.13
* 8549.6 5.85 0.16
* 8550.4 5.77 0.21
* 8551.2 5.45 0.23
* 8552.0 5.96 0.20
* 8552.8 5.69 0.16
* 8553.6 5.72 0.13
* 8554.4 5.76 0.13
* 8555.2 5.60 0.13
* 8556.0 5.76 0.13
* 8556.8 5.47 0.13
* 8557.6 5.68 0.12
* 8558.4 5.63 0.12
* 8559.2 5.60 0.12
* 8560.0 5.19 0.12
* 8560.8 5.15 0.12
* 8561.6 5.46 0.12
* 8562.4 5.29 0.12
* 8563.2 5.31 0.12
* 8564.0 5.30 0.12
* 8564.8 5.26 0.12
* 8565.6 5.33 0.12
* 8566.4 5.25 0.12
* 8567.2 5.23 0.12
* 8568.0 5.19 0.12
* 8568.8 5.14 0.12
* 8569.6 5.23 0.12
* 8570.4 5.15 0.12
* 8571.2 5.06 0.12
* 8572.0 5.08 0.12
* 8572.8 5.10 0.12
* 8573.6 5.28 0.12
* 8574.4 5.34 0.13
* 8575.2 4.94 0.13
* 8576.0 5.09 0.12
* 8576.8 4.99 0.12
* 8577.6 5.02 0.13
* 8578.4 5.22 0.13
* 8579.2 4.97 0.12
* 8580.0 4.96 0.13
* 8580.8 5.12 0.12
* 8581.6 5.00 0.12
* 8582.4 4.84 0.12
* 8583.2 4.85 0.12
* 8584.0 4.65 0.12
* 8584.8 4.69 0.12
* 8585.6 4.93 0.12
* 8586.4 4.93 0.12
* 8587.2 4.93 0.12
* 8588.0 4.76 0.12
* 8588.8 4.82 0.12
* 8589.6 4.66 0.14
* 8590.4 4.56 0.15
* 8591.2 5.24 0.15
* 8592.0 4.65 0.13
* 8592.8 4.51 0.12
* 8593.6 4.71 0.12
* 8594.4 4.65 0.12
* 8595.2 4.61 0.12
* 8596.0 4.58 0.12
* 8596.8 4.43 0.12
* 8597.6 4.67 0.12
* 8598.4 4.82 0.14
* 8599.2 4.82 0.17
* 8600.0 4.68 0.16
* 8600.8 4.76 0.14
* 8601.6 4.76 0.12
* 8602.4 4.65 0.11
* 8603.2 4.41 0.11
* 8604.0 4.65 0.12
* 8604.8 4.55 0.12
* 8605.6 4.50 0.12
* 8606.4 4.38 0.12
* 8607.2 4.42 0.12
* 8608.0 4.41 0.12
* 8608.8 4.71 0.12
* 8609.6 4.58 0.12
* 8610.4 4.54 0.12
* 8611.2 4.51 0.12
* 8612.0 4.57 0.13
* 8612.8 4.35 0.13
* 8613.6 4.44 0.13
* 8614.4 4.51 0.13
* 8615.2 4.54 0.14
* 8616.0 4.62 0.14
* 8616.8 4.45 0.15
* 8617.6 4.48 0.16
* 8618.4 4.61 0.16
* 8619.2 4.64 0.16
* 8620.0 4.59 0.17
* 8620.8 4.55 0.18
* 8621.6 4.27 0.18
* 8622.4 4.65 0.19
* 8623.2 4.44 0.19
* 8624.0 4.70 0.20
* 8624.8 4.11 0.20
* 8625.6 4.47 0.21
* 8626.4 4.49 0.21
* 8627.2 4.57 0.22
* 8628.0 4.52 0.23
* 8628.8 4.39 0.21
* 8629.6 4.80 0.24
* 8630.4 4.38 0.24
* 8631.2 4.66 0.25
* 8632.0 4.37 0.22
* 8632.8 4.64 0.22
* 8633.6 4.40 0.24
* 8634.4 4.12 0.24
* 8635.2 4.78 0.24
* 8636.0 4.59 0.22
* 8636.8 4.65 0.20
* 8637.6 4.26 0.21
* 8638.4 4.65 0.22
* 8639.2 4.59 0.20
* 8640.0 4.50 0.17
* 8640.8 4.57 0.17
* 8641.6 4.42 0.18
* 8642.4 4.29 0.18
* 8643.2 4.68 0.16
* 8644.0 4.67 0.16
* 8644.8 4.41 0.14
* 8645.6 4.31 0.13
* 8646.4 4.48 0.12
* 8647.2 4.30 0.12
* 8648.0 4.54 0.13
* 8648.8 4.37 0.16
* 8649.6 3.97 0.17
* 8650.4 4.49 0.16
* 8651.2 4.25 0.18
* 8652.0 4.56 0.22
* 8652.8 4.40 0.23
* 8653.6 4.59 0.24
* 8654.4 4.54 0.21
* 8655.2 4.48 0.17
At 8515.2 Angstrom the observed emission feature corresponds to Mg II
